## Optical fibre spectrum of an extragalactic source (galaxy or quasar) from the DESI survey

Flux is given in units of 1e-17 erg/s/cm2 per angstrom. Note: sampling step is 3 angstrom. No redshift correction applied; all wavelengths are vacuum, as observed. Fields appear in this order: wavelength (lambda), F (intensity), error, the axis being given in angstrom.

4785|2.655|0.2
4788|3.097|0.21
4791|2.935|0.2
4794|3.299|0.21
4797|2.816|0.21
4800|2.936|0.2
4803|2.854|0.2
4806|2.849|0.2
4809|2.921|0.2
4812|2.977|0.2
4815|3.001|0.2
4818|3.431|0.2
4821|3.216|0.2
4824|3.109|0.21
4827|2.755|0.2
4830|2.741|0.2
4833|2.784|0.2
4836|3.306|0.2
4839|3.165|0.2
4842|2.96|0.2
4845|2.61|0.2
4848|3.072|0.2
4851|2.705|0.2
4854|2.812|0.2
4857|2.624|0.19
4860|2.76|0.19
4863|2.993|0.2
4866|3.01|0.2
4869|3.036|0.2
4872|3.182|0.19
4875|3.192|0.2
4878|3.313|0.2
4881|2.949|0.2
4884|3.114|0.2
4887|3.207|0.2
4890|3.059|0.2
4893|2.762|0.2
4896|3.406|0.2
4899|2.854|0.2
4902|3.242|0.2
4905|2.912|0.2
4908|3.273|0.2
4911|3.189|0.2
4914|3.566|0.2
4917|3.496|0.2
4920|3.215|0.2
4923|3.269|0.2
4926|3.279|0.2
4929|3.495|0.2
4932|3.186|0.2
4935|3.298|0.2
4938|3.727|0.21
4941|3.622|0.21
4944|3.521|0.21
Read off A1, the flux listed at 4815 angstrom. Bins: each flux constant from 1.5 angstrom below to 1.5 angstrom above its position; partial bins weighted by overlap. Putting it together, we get 3.001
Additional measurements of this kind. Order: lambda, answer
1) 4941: 3.622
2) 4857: 2.624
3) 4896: 3.406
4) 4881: 2.949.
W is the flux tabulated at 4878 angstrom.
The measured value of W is 3.313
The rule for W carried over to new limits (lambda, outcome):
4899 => 2.854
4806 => 2.849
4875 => 3.192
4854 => 2.812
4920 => 3.215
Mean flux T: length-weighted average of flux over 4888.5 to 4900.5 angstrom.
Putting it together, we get 3.02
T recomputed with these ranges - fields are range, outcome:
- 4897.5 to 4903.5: 3.05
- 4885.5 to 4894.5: 3.01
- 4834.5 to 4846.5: 3.01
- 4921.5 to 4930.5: 3.35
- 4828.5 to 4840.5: 3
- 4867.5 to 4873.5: 3.11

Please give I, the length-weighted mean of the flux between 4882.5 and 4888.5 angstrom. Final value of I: 3.16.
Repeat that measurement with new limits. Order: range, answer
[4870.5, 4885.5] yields 3.15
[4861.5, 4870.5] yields 3.01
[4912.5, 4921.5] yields 3.43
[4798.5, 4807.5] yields 2.88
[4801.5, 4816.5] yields 2.92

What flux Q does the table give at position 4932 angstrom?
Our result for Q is 3.186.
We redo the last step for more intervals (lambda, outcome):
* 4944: 3.521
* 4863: 2.993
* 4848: 3.072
